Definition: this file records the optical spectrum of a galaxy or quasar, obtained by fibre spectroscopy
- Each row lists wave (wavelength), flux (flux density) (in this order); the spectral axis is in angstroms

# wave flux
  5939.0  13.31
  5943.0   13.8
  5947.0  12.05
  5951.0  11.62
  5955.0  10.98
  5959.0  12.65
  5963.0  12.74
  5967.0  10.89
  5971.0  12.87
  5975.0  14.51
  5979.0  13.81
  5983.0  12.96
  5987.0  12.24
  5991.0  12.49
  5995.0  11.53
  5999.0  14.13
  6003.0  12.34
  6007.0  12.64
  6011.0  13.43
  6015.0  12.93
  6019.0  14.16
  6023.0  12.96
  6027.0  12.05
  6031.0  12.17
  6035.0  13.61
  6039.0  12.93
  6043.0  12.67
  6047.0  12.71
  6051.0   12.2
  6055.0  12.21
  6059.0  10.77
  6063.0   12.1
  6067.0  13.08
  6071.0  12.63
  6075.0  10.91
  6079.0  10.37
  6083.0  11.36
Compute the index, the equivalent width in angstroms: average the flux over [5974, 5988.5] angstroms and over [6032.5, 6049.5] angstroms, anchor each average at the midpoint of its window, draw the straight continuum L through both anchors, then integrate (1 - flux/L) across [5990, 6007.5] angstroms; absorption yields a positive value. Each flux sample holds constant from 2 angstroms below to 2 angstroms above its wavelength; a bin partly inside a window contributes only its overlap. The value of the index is 0.8 angstroms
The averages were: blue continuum 13.3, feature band 12.6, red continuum 12.9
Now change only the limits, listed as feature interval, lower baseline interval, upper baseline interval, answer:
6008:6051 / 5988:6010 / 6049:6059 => -2.4 angstroms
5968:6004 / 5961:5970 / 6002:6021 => -1.4 angstroms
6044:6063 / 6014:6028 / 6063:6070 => 1.2 angstroms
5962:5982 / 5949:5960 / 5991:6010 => -1.5 angstroms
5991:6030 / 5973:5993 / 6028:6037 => 0.3 angstroms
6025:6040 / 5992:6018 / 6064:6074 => 0.1 angstroms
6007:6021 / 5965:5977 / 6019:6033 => -0.8 angstroms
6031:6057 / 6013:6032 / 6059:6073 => -0.1 angstroms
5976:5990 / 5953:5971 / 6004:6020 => -0.7 angstroms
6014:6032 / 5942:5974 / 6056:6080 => -1.5 angstroms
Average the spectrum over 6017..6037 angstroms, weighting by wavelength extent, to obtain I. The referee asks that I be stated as 13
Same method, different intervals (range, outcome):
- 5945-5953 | 11.8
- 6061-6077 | 12.2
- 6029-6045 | 12.8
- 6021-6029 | 12.5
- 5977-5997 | 12.6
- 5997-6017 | 13.1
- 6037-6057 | 12.5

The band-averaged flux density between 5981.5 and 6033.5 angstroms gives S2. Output 12.8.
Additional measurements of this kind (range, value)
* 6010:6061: 12.7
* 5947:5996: 12.4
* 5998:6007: 13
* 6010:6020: 13.4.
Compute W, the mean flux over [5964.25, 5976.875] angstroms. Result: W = 12.7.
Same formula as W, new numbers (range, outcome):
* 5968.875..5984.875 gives 13.5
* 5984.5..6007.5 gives 12.6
